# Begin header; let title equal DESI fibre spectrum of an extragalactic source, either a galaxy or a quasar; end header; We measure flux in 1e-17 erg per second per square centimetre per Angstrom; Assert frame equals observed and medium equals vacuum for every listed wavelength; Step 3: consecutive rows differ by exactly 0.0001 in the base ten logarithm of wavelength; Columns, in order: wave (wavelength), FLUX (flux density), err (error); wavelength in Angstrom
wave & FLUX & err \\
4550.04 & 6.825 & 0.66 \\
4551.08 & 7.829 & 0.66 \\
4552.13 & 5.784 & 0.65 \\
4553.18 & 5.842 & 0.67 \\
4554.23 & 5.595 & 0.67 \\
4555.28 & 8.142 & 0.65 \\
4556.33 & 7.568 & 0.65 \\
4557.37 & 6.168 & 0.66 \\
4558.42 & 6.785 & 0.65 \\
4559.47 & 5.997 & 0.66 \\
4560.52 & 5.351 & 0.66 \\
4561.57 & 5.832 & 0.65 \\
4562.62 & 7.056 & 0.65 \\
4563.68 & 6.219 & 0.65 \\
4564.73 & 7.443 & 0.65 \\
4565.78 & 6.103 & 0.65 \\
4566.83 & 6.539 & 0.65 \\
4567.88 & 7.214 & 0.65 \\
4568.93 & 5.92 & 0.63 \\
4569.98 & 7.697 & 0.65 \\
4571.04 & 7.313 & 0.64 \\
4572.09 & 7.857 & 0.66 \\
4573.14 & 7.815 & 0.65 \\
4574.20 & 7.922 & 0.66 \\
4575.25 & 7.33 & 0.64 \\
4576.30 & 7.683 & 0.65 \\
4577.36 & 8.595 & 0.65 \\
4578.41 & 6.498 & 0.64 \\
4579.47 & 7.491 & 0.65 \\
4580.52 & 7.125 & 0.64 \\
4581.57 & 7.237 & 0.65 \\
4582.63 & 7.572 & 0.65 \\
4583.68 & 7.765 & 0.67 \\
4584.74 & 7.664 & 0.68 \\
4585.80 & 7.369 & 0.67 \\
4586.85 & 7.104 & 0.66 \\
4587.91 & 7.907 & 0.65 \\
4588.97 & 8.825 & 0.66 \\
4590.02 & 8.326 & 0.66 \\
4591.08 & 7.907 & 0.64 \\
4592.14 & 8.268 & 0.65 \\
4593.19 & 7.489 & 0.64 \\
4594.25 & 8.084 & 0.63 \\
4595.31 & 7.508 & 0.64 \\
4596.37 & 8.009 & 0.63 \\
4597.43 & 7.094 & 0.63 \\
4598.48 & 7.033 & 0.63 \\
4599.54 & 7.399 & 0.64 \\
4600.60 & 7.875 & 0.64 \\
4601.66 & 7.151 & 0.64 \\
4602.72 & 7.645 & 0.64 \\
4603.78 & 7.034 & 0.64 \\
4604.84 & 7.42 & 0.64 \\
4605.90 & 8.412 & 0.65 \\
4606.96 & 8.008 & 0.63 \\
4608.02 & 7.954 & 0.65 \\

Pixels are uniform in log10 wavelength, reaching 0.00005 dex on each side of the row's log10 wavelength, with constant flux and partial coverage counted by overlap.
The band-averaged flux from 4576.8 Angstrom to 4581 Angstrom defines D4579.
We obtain 7.43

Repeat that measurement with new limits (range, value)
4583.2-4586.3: 7.58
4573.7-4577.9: 7.89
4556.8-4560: 6.35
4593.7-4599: 7.55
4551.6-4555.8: 6.33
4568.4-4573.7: 7.32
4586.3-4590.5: 8.04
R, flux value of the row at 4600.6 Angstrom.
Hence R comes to 7.875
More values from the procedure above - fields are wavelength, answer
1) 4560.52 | 5.351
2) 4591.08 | 7.907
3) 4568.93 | 5.92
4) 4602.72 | 7.645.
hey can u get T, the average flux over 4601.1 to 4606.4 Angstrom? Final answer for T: 7.53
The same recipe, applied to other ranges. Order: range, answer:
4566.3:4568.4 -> 6.88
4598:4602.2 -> 7.36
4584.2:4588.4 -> 7.5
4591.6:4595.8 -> 7.84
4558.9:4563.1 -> 6.06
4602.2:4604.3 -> 7.34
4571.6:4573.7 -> 7.82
